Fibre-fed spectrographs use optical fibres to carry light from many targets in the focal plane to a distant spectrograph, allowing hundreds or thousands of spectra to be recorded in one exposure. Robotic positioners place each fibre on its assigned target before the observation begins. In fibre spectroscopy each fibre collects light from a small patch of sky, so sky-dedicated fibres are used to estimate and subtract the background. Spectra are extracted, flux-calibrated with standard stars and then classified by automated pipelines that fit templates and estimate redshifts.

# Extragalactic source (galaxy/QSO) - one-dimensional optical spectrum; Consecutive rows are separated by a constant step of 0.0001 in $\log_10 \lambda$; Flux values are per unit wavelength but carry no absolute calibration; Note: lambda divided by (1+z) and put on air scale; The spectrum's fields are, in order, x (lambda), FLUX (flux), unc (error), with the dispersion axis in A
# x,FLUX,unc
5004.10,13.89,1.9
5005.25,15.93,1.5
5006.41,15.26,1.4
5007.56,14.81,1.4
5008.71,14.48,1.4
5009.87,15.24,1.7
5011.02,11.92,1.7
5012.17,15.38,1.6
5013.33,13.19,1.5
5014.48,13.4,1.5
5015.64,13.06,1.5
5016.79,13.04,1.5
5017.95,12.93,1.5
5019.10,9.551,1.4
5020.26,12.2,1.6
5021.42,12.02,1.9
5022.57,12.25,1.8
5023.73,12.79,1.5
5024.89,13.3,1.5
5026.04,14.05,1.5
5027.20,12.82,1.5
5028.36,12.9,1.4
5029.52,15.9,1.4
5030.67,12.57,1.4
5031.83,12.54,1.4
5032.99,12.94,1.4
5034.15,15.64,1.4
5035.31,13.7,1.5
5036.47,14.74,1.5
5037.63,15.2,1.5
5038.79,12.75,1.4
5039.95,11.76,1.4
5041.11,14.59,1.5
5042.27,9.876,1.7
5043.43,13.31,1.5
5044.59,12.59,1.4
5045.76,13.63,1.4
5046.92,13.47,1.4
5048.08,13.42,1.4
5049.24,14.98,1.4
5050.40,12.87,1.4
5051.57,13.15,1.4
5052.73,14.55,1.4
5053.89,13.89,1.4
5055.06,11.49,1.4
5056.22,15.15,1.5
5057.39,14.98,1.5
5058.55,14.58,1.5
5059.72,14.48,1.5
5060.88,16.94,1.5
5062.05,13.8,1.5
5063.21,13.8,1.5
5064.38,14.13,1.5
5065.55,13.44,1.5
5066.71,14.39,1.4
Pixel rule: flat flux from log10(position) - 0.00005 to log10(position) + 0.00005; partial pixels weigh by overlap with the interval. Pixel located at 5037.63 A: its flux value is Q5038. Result 15.2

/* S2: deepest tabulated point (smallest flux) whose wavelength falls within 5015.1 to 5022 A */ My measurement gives 9.551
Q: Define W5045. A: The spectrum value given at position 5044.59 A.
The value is 12.59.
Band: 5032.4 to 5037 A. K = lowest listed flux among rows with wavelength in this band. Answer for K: 12.94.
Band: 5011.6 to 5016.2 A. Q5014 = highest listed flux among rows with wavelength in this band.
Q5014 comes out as 15.38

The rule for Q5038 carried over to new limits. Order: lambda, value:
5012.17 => 15.38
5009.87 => 15.24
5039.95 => 11.76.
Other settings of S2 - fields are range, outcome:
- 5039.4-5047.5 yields 9.876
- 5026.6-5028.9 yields 12.82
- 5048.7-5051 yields 12.87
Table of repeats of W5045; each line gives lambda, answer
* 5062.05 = 13.8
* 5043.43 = 13.31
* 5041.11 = 14.59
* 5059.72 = 14.48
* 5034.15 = 15.64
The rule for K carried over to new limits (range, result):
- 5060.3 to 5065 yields 13.8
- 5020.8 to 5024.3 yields 12.02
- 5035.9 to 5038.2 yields 14.74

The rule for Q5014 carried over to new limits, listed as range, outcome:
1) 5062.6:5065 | 14.13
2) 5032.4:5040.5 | 15.64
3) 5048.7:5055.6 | 14.98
